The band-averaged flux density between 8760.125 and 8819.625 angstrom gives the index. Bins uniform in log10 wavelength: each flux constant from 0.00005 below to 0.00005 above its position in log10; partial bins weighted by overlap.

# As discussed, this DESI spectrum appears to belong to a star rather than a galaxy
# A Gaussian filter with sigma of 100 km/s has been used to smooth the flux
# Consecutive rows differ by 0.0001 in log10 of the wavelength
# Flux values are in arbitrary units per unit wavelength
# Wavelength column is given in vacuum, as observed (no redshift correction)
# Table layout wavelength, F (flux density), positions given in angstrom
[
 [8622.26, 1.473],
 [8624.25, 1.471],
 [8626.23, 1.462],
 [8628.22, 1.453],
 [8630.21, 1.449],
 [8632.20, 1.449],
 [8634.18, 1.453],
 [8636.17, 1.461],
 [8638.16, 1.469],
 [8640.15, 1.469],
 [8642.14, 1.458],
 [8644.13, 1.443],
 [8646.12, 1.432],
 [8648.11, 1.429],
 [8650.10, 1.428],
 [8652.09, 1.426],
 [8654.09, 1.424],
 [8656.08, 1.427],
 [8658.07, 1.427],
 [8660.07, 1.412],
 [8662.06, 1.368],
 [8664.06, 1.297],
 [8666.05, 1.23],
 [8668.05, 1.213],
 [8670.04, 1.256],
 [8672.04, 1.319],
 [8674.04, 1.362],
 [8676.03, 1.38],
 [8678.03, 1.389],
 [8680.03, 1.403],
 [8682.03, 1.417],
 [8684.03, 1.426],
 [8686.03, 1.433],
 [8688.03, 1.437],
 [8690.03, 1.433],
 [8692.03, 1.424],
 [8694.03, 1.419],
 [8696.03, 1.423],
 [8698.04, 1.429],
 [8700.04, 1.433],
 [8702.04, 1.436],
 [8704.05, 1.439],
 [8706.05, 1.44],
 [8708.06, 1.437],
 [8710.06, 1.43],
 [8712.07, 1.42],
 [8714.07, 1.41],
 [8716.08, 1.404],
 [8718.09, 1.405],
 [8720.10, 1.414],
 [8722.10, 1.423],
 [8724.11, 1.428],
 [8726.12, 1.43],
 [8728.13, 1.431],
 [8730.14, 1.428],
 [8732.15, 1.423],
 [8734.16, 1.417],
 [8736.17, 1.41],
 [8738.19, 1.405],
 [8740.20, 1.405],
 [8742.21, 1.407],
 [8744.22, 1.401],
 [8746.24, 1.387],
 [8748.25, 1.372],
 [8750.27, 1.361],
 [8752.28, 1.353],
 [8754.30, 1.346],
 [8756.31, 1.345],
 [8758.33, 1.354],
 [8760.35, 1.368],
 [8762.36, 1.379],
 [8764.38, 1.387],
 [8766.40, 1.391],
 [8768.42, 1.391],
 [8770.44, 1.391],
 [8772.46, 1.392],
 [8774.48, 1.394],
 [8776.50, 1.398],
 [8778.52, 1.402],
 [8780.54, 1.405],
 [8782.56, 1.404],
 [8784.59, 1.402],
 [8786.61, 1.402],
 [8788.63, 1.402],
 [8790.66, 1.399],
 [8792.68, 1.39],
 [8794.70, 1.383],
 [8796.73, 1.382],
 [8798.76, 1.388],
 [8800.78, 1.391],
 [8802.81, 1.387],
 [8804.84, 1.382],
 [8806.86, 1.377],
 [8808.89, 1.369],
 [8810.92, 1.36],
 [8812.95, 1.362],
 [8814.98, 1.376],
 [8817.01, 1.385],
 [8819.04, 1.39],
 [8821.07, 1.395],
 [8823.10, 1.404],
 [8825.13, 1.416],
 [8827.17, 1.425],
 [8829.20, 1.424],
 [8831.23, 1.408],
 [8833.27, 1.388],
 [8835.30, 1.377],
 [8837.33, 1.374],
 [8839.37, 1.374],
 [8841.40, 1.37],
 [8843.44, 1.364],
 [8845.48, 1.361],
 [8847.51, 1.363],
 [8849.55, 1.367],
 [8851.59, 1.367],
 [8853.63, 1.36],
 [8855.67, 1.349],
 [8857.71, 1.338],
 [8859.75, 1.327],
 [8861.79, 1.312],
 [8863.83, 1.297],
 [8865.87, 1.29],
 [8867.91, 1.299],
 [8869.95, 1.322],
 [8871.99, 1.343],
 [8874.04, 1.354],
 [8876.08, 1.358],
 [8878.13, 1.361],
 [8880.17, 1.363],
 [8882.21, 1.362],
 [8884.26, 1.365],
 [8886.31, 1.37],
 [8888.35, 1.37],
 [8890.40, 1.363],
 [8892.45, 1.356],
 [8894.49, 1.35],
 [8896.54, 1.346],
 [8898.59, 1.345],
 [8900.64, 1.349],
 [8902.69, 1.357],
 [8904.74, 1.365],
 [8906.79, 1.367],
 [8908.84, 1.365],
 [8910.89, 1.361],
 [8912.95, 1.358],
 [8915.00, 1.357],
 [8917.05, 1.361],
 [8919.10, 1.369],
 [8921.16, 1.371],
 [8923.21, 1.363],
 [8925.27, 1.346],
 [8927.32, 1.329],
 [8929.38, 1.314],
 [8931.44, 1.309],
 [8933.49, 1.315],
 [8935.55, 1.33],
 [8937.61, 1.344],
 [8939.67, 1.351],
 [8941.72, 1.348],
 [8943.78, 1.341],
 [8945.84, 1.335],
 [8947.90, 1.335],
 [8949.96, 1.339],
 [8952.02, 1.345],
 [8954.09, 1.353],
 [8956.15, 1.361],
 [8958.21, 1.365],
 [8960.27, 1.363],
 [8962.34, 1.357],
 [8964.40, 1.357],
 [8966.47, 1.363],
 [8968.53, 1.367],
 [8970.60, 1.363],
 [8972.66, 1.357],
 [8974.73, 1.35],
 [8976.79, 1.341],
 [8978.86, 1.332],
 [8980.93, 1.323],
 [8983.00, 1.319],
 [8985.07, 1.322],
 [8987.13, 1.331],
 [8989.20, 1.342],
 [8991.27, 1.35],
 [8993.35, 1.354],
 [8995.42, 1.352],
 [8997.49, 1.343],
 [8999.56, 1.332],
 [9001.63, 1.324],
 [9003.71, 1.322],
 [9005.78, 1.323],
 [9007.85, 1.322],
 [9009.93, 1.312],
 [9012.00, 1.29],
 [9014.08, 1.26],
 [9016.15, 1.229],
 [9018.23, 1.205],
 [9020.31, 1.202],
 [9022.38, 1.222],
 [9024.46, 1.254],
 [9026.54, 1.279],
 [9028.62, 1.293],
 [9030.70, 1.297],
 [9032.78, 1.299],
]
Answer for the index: 1.39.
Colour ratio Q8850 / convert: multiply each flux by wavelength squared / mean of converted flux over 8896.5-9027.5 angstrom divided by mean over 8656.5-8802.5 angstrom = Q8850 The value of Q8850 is 1.0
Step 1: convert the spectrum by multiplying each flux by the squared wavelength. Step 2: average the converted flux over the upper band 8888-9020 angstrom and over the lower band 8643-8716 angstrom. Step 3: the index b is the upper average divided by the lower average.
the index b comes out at 1.0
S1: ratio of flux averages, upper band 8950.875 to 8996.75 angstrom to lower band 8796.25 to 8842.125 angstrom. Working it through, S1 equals 1.0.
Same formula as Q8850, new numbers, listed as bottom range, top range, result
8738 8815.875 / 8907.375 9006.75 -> 1.01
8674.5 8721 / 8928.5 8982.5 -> 1.00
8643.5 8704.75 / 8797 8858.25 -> 1.03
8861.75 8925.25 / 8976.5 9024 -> 0.99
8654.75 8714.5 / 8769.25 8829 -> 1.03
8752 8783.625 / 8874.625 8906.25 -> 1.01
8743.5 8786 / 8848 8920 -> 1.00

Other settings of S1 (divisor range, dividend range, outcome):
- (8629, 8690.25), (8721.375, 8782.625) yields 1.00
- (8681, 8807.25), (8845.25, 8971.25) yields 0.96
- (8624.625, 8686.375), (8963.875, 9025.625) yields 0.94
